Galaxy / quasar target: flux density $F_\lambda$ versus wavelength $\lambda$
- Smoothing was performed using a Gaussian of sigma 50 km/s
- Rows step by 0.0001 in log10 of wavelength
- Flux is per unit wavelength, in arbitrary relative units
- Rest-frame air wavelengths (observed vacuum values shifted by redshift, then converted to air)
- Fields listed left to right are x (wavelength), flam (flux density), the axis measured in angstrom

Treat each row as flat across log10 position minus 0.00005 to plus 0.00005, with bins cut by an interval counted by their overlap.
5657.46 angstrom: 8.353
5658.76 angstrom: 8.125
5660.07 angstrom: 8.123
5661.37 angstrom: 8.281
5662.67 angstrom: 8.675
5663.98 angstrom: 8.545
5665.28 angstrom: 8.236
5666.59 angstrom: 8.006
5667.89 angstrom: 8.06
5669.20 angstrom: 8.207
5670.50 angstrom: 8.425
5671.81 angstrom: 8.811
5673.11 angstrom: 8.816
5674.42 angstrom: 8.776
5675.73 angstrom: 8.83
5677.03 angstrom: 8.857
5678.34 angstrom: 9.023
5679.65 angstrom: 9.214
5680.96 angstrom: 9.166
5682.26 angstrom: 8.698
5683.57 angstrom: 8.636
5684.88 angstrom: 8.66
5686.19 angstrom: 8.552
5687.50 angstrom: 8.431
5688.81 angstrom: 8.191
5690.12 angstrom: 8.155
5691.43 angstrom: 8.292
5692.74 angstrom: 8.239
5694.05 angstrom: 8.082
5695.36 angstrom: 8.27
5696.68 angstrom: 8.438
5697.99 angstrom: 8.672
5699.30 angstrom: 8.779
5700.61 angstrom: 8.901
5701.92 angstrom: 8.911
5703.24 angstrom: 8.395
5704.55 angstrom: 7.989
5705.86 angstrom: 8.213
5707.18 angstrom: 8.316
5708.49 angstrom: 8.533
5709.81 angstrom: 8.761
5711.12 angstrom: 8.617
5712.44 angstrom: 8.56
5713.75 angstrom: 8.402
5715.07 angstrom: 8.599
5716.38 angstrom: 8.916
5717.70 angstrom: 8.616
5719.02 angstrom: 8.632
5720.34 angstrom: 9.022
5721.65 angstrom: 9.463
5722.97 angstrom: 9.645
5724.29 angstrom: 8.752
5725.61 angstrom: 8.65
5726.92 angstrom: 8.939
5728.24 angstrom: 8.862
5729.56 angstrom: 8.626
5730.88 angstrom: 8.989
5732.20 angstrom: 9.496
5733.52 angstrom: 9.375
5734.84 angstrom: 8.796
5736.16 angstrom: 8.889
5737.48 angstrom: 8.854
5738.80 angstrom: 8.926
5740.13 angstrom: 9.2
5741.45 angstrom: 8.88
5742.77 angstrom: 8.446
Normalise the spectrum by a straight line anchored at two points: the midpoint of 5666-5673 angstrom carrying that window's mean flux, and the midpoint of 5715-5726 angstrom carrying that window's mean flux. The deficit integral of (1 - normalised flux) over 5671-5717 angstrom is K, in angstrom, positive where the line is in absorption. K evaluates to 0.2 angstrom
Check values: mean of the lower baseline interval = 8.35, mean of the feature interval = 8.59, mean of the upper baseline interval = 8.94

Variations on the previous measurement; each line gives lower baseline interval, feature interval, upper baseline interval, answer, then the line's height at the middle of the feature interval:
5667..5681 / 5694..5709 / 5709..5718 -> 0.32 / 8.66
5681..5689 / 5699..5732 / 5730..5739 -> 0.52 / 8.87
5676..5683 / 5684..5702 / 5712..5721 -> 0.85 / 8.88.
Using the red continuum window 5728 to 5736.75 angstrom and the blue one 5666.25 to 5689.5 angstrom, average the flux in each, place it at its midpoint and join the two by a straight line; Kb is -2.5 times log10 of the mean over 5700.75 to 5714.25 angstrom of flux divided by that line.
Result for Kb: 0.044 mag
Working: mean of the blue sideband 8.64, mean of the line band 8.49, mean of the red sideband 9.01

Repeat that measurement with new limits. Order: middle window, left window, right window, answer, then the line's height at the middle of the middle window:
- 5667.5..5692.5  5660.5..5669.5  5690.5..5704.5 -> -0.03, 8.37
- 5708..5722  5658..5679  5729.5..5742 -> 0.02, 8.85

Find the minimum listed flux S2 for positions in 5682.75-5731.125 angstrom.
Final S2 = 7.989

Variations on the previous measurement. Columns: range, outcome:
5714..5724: 8.599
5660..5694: 8.006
